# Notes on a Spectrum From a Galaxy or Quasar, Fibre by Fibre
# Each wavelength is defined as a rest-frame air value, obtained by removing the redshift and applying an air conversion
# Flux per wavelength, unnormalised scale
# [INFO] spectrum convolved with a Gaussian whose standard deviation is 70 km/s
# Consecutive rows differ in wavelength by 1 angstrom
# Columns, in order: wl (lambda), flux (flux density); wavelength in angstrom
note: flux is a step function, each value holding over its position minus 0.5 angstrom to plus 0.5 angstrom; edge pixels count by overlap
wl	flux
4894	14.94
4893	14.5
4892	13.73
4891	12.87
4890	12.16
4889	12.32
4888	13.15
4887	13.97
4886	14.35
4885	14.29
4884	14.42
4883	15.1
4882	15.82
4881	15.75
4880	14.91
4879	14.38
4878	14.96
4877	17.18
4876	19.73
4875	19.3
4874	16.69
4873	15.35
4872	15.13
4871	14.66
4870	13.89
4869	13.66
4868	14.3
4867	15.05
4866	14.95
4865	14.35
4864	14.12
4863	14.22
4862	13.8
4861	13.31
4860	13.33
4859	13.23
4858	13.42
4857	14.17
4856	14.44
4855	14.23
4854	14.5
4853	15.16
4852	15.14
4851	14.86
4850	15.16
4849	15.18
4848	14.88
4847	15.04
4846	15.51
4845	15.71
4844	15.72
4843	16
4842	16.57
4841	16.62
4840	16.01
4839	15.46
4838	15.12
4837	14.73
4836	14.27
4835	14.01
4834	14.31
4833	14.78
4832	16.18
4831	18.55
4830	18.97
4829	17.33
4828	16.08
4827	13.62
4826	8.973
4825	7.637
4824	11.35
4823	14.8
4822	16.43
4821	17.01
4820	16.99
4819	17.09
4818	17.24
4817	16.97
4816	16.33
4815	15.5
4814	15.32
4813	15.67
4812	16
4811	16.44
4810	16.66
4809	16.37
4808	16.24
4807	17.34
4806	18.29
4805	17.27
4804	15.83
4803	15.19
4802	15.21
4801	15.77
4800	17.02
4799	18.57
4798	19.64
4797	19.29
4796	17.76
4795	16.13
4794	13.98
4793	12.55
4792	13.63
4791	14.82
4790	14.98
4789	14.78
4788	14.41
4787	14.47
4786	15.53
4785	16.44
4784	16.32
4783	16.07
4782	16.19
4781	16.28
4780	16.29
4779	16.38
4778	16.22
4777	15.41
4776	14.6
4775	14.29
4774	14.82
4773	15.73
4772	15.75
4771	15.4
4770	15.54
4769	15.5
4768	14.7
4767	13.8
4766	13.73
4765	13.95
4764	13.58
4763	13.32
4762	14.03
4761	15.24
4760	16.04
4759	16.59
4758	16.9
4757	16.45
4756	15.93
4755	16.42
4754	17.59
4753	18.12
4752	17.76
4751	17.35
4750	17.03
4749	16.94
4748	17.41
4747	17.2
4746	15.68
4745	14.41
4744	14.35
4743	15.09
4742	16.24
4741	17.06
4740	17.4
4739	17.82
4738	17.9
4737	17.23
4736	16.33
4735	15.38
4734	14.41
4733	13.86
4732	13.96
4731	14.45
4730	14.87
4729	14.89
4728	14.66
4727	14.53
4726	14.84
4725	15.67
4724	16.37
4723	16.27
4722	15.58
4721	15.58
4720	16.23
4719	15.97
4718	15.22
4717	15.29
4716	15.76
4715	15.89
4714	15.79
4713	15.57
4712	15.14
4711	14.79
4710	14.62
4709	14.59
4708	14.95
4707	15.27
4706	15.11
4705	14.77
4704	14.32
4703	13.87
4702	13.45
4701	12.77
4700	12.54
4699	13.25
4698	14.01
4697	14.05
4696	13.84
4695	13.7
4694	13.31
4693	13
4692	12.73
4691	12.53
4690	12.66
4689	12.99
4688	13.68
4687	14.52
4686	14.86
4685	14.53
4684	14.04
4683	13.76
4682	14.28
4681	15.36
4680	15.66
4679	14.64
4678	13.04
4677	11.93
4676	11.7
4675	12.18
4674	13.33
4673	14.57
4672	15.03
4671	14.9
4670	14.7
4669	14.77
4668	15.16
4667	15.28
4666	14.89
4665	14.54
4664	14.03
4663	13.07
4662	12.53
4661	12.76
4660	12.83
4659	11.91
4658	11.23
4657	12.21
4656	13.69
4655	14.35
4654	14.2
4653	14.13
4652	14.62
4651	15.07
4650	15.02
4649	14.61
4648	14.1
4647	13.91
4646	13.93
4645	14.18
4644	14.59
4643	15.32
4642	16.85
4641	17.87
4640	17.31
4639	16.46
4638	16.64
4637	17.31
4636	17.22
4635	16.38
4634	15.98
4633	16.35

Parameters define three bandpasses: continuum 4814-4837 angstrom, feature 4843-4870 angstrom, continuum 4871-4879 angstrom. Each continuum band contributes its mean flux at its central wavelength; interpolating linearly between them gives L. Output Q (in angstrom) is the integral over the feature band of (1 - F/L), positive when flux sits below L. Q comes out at 2.58 angstrom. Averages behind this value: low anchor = 15.2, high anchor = 16.6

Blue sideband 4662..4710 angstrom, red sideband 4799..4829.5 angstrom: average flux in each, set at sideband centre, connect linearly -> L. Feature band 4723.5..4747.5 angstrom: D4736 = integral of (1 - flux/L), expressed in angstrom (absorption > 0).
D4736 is -1.6 angstrom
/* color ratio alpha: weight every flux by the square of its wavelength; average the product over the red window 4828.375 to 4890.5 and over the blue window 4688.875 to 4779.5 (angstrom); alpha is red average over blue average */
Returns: 1.04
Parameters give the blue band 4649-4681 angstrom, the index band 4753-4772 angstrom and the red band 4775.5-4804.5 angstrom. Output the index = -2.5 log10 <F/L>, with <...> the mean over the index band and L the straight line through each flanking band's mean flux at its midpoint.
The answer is 0.00 mag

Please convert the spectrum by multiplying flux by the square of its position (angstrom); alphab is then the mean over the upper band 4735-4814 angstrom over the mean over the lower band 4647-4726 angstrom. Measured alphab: 1.2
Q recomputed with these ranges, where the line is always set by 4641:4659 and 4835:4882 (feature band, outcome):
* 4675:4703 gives 1.67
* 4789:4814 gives -2.29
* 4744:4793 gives -2.82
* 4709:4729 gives -1.22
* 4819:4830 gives 0.42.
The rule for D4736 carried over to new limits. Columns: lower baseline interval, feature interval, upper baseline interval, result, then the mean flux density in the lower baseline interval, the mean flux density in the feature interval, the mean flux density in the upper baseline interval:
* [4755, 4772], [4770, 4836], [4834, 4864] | -3.3 angstrom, 15.1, 15.7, 14.8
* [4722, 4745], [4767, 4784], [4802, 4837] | 0.1 angstrom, 15.6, 15.5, 15.6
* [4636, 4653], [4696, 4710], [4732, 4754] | 1.7 angstrom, 15.5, 14.1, 16.4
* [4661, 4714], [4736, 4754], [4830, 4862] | -3.0 angstrom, 14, 16.8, 15.1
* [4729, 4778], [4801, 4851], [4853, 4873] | -3.0 angstrom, 15.7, 15.6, 14.2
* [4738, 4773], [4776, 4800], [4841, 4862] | -0.6 angstrom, 15.9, 15.9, 14.8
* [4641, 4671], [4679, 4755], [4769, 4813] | -0.7 angstrom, 14.2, 15.1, 15.9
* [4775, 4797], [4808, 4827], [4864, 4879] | 0.4 angstrom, 15.5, 15.1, 15.6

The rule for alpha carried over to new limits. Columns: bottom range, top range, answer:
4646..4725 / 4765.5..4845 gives 1.16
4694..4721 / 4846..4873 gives 1.05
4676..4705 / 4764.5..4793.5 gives 1.15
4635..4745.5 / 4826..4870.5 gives 1.09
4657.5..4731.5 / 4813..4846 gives 1.14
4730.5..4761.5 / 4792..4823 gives 1.04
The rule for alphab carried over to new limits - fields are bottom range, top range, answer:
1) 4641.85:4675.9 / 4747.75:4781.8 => 1.17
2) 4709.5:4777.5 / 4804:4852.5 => 1.03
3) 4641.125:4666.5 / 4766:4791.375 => 1.16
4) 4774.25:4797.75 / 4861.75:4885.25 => 1.02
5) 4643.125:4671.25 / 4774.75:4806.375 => 1.21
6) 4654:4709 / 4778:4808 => 1.22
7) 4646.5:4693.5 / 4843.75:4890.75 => 1.16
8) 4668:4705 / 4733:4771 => 1.19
